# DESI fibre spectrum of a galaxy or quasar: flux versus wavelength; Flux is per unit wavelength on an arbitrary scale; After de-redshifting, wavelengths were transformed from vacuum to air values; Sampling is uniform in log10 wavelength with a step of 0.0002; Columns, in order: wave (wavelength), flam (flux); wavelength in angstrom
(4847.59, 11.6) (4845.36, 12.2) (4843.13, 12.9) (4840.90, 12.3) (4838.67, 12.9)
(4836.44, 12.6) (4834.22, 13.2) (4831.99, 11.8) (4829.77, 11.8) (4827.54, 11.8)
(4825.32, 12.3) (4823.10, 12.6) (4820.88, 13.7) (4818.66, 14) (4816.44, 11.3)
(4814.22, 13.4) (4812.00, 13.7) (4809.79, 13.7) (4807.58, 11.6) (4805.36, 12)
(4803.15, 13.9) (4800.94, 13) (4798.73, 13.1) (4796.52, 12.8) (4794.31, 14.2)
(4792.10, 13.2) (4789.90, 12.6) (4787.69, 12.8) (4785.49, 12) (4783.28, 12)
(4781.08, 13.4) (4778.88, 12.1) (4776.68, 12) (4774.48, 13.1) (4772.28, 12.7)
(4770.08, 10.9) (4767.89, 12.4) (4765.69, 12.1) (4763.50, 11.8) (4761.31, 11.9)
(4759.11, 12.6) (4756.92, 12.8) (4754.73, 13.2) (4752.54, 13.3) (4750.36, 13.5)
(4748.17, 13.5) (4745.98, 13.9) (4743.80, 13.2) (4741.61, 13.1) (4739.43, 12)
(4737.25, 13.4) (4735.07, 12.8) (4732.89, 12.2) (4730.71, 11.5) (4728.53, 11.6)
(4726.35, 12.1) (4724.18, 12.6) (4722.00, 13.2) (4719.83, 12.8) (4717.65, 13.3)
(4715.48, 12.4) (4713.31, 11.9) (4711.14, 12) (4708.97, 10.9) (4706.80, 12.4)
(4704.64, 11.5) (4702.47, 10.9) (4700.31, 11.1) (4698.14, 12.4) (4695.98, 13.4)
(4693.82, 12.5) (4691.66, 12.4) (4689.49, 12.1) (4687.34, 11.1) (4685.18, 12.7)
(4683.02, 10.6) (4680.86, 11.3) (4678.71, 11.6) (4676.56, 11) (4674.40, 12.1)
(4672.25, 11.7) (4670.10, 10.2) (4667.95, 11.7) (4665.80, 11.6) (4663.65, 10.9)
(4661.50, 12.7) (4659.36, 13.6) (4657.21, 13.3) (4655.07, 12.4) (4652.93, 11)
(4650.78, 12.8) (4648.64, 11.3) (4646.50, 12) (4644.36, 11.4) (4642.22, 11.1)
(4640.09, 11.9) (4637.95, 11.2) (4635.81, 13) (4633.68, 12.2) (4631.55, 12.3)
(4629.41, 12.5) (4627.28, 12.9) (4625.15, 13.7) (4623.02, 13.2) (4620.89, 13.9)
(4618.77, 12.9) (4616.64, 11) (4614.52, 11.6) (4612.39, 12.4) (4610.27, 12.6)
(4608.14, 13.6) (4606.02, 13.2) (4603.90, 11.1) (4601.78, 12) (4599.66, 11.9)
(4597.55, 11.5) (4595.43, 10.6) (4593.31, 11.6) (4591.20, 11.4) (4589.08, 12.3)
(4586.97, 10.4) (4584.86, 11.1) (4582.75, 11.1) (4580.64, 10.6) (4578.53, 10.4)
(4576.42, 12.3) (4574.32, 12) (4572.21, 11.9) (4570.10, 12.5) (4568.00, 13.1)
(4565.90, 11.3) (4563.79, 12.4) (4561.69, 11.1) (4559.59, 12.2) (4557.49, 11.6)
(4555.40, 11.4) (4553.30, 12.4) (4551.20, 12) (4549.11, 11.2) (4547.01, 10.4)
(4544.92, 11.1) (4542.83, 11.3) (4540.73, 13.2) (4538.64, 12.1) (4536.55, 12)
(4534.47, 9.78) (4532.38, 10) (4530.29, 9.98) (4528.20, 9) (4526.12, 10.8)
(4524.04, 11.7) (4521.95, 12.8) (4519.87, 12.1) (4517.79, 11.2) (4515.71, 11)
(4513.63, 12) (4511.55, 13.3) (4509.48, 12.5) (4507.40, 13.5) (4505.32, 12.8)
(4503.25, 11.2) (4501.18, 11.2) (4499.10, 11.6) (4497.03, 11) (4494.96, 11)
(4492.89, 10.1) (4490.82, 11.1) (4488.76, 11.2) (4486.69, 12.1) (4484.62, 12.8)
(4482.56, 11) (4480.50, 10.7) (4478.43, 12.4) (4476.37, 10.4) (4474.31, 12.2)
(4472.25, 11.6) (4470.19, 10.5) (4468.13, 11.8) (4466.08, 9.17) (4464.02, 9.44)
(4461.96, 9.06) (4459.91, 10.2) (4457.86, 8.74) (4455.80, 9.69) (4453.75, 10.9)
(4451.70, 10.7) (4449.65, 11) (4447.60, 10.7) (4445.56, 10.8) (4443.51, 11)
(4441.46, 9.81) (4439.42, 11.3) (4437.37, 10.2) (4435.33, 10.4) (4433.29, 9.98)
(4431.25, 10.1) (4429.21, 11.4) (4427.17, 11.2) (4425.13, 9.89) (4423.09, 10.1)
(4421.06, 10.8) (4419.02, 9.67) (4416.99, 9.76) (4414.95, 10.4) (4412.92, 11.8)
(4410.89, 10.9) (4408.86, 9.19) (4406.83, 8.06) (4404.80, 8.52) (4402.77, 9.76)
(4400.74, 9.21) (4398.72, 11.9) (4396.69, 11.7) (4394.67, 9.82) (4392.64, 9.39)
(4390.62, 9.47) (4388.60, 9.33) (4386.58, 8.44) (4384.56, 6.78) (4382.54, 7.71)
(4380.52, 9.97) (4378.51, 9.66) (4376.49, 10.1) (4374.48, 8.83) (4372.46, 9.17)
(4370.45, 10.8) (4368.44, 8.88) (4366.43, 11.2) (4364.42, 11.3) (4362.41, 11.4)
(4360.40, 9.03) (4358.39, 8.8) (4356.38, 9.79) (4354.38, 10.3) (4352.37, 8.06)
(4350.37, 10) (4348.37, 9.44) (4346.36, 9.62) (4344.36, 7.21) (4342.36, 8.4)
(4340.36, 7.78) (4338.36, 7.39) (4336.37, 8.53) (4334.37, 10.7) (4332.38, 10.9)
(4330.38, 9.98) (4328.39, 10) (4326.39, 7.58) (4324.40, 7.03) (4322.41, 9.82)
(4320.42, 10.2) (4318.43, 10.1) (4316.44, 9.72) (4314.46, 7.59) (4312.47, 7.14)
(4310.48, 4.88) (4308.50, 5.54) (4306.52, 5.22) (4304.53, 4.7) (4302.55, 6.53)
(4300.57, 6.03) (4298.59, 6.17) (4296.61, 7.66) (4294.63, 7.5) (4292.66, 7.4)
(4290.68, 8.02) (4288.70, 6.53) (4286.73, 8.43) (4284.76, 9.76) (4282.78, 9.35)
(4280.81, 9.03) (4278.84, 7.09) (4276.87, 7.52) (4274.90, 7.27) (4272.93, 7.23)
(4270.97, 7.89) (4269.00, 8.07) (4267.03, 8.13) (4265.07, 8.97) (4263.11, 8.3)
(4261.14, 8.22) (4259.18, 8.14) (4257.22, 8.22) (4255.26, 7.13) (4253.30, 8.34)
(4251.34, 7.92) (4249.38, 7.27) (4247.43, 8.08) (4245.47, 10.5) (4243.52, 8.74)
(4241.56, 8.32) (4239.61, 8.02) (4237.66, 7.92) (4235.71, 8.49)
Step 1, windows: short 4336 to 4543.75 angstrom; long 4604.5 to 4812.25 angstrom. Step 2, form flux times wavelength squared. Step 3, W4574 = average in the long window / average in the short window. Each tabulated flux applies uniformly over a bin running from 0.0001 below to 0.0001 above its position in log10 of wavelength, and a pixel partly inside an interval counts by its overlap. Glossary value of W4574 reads 1.33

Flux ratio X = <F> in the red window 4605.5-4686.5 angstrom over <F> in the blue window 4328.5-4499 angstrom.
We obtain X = 1.20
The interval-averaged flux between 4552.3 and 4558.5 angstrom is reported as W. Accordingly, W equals 11.8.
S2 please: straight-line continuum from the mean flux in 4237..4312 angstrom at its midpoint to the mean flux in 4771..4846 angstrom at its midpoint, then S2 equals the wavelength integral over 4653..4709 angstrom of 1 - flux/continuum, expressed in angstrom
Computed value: -1.70 angstrom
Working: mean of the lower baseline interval 7.62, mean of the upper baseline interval 12.7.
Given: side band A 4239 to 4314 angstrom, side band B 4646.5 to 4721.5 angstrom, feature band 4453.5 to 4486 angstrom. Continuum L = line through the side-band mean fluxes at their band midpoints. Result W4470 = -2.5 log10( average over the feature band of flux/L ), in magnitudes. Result -0.11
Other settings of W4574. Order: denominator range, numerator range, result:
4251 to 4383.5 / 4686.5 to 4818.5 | 1.80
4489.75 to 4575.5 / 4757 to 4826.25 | 1.22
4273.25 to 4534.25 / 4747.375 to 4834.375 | 1.53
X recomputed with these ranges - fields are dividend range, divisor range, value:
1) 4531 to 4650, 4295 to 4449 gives 1.28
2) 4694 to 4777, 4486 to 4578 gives 1.07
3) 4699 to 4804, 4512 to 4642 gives 1.06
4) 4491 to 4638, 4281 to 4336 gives 1.48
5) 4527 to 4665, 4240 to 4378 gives 1.40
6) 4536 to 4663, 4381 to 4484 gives 1.18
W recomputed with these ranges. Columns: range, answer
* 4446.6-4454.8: 10.8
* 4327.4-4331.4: 9.99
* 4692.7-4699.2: 12.8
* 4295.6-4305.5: 6.22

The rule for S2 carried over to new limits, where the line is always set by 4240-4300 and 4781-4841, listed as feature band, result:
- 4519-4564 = -4.2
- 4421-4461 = -3.8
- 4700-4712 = 0.4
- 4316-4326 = -0.9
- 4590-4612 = -2.1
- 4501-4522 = -4.2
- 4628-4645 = -1.1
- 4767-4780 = 0.3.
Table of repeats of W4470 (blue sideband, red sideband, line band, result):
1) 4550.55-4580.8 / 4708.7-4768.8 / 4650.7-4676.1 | 0.03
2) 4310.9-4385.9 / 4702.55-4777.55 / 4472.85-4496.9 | -0.10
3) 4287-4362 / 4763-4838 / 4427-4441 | -0.15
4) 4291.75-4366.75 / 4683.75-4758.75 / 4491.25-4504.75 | -0.09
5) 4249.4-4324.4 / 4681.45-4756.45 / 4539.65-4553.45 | -0.11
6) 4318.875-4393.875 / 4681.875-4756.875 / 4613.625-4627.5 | -0.11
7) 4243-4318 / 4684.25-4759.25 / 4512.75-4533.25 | -0.08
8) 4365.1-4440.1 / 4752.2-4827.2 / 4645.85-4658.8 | -0.04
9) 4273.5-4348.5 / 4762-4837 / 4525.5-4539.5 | -0.04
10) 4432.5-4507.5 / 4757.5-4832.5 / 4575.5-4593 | 0.03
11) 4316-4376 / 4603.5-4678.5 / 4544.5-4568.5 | -0.03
